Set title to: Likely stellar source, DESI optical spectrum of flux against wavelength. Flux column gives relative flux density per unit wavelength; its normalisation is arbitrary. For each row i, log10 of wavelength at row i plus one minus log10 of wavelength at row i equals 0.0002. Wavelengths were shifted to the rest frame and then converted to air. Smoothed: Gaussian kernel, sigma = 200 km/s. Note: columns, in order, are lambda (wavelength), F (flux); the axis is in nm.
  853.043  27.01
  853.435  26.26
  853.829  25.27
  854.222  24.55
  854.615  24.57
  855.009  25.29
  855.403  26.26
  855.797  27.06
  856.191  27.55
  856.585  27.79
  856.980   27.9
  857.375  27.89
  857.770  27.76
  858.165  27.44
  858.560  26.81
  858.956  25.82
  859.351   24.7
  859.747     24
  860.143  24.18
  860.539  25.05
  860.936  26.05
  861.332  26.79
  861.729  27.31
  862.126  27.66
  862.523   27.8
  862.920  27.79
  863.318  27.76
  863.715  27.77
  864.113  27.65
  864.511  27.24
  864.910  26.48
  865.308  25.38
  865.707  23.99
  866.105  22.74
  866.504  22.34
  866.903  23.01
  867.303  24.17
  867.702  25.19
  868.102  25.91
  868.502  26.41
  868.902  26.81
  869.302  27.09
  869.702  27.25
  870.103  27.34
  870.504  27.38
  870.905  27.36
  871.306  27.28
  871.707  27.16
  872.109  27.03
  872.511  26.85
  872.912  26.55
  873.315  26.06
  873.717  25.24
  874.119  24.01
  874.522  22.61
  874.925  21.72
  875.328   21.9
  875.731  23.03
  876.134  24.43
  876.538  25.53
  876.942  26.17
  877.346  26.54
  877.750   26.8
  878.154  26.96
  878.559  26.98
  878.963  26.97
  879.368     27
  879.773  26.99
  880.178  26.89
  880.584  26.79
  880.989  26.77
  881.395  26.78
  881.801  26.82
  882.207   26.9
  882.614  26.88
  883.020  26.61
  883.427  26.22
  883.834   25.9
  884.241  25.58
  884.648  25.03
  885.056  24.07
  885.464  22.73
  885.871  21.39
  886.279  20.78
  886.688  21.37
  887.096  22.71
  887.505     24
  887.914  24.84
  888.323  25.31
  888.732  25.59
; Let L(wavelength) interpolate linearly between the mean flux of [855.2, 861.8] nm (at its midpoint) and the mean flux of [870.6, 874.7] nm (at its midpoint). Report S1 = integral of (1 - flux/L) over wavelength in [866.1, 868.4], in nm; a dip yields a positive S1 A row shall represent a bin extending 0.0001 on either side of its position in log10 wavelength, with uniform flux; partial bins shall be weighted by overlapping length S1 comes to 0.19 nm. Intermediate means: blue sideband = 26.5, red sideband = 26.1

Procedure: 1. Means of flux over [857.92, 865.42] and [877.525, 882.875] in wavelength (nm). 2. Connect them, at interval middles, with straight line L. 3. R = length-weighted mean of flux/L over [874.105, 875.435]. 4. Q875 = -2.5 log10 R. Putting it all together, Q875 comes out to 0.19 mag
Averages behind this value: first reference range 26.5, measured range 22.4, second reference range 26.9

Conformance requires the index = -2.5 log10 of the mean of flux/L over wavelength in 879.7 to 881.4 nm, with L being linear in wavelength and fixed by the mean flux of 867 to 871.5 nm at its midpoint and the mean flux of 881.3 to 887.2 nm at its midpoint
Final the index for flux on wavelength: -0.07 mag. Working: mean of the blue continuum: 26.5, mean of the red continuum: 24.6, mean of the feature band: 26.8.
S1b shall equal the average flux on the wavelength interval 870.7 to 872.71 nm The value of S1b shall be 27.1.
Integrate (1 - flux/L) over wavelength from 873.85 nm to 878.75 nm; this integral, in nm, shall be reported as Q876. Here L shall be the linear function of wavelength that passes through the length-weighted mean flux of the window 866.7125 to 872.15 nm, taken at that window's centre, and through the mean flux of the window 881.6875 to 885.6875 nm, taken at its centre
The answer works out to 0.24 nm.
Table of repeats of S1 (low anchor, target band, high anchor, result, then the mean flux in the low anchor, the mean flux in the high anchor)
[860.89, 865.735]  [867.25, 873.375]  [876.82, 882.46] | 0.06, 27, 26.8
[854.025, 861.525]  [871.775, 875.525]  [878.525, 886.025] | 0.19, 26.2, 26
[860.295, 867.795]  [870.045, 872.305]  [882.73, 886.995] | -0.18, 25.9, 24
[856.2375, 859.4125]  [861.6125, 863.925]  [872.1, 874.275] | -0.08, 27.1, 25.9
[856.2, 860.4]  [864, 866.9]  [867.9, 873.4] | 0.20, 26.5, 26.9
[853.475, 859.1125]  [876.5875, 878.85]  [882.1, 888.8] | -0.15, 26.6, 24.4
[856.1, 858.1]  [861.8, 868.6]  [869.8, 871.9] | 0.40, 27.8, 27.3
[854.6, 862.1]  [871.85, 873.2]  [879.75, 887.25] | -0.06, 26.4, 25.1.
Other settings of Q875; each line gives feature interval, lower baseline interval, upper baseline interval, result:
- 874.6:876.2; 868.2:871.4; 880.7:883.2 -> 0.19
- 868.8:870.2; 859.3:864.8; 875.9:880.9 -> -0.02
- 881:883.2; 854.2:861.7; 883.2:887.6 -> -0.12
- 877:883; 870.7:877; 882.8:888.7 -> -0.09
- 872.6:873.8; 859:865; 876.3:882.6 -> 0.02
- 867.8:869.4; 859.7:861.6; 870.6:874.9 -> -0.03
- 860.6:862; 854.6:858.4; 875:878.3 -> 0.00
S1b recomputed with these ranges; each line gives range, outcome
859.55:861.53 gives 25.2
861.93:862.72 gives 27.7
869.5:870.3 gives 27.3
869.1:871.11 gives 27.3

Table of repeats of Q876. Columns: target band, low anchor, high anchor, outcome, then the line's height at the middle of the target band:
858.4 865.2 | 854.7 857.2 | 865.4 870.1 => -0.137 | 26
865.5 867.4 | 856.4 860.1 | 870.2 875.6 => 0.201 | 26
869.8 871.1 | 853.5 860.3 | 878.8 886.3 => -0.070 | 25.9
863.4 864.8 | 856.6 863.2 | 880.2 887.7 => -0.064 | 26.3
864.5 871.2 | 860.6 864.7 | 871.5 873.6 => 0.331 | 27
